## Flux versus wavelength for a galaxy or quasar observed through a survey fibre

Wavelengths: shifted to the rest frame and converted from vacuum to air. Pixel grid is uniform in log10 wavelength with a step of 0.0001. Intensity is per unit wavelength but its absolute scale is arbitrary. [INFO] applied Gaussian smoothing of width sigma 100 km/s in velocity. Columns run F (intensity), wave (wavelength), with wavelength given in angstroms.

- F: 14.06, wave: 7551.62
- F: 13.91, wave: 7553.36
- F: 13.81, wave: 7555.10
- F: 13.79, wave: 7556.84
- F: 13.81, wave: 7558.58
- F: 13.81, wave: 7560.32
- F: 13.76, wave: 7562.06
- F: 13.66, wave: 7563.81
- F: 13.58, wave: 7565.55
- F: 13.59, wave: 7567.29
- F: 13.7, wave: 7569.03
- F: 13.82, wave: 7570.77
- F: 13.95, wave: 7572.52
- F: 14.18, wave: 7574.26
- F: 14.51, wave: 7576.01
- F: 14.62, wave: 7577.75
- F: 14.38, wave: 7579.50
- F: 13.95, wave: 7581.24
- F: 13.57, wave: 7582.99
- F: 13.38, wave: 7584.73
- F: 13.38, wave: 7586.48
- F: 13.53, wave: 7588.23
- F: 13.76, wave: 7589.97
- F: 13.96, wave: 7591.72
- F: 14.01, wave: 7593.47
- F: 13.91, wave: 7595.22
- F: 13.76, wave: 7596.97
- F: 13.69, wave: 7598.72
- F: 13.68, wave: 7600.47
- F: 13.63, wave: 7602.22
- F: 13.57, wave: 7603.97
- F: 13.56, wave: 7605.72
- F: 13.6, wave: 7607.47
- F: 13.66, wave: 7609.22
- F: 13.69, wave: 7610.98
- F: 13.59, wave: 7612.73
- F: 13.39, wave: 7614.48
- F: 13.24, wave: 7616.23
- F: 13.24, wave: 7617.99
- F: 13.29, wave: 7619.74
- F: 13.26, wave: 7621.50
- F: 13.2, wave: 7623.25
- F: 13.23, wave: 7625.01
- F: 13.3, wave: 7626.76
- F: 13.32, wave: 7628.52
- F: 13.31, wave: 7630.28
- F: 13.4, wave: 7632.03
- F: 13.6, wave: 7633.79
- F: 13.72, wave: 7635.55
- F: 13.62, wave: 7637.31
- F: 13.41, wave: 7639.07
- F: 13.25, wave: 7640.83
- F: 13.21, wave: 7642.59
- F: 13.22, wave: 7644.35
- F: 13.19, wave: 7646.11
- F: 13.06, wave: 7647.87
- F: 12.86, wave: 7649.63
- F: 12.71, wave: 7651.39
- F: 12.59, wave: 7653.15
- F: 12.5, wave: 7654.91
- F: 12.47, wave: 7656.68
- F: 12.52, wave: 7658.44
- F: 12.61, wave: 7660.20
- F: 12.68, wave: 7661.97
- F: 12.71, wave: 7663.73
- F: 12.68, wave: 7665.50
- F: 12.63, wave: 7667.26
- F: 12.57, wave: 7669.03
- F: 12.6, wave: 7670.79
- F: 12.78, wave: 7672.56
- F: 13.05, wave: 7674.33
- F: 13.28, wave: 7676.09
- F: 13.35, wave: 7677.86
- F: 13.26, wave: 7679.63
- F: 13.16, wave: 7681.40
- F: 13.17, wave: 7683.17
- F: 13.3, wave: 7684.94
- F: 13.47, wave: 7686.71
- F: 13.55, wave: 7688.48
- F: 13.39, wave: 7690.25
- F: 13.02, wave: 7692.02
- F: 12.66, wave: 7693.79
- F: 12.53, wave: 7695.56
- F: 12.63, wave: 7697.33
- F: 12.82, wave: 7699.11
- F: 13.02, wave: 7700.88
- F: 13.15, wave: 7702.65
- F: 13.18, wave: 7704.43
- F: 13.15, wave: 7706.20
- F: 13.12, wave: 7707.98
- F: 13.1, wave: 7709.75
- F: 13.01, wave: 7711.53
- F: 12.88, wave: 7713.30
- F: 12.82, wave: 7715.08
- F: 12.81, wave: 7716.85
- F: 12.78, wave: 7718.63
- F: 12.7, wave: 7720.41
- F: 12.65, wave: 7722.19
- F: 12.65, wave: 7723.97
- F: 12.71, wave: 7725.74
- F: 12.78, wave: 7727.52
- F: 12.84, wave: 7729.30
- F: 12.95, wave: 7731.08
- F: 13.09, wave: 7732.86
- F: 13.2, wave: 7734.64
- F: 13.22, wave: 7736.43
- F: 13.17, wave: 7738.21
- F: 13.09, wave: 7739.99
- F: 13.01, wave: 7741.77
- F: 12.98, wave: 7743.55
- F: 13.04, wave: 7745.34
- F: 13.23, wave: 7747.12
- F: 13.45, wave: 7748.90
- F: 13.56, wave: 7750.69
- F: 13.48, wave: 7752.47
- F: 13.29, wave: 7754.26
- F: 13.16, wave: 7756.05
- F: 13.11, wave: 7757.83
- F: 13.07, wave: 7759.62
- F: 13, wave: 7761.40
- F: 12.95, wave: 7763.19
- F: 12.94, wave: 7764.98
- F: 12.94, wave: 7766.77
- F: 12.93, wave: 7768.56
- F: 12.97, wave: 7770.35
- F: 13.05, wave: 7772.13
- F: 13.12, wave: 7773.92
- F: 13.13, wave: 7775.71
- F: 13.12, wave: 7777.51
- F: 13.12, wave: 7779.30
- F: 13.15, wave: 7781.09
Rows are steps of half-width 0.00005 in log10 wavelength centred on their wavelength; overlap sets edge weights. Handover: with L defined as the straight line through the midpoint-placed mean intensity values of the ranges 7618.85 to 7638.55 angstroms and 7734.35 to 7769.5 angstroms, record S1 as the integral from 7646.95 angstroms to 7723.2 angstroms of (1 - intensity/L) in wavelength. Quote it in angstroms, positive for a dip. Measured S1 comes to 2.10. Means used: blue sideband 13.4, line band 12.9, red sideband 13.1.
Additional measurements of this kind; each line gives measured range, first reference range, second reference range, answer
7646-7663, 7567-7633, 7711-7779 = 0.91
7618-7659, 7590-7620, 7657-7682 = 0.22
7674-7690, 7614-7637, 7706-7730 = -0.31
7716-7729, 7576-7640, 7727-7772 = 0.46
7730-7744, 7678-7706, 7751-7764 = 0.06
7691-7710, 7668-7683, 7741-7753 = 0.22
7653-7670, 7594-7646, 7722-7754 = 0.93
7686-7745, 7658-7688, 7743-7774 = 0.28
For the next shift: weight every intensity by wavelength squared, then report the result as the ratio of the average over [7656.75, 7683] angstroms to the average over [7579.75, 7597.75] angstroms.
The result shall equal 0.95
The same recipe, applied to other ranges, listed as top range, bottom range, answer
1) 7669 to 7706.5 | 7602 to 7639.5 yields 0.99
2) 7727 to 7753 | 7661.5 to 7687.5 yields 1.03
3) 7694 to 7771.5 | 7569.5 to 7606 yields 0.98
